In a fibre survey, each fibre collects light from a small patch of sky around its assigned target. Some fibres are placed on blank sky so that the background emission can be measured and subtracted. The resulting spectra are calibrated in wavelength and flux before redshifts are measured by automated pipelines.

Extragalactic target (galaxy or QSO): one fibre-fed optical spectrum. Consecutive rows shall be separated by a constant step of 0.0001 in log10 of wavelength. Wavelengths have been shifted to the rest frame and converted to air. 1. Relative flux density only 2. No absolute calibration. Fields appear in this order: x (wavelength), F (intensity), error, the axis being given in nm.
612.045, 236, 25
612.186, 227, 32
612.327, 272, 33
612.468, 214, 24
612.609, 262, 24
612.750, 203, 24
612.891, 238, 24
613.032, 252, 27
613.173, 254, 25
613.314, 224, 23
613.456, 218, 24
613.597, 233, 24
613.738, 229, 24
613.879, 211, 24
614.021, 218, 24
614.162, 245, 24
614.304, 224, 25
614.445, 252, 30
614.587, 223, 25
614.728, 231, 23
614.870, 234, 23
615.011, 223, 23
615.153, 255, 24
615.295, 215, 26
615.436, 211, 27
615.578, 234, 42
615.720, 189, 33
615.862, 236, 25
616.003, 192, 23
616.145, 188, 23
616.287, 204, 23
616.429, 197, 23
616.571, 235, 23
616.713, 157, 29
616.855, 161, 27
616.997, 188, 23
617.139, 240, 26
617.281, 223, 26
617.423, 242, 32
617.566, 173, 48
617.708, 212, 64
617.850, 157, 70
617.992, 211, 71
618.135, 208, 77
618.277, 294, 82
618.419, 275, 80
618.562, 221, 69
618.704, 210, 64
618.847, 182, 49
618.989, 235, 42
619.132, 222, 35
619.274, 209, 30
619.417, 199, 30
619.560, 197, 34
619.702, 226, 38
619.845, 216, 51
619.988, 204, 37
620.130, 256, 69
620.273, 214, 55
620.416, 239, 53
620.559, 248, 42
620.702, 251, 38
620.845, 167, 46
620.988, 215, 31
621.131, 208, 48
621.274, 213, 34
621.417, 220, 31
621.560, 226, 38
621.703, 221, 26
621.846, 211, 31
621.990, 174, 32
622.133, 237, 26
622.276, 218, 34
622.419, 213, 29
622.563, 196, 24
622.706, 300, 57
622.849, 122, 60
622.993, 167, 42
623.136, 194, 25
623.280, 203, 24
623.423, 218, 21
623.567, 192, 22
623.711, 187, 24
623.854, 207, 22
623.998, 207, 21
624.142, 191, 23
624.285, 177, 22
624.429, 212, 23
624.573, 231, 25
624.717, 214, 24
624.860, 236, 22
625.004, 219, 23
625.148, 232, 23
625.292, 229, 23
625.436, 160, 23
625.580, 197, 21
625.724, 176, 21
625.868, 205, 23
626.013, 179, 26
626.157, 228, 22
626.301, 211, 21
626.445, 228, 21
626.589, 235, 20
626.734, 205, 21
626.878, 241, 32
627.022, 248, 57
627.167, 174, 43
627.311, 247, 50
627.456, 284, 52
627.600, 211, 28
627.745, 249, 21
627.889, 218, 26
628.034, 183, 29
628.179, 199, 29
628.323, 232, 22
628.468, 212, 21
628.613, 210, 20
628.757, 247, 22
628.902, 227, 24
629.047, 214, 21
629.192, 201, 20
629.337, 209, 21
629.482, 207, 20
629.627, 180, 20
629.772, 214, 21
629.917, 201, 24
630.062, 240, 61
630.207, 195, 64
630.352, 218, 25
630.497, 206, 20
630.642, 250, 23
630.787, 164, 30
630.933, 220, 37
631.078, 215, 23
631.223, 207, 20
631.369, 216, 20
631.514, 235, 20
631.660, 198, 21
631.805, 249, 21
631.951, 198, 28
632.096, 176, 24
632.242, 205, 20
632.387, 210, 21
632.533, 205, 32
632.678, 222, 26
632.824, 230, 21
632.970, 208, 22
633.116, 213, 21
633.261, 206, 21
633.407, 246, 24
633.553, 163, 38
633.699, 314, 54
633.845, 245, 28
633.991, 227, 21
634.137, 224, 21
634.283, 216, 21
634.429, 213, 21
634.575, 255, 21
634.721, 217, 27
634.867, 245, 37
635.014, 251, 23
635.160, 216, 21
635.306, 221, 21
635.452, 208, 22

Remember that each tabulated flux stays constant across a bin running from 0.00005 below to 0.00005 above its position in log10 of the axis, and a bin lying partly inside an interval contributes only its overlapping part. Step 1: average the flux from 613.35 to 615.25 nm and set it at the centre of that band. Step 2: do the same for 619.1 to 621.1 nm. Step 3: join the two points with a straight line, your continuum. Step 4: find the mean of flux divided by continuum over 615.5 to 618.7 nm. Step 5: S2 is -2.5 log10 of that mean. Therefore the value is 0.07 mag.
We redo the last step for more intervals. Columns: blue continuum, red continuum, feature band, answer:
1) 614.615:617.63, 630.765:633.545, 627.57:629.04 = -0.04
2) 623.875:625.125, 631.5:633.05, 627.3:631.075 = -0.02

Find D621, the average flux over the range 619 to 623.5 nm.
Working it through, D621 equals 213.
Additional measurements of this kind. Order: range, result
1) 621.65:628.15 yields 211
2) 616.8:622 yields 216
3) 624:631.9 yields 214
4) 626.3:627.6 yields 230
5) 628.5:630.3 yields 212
